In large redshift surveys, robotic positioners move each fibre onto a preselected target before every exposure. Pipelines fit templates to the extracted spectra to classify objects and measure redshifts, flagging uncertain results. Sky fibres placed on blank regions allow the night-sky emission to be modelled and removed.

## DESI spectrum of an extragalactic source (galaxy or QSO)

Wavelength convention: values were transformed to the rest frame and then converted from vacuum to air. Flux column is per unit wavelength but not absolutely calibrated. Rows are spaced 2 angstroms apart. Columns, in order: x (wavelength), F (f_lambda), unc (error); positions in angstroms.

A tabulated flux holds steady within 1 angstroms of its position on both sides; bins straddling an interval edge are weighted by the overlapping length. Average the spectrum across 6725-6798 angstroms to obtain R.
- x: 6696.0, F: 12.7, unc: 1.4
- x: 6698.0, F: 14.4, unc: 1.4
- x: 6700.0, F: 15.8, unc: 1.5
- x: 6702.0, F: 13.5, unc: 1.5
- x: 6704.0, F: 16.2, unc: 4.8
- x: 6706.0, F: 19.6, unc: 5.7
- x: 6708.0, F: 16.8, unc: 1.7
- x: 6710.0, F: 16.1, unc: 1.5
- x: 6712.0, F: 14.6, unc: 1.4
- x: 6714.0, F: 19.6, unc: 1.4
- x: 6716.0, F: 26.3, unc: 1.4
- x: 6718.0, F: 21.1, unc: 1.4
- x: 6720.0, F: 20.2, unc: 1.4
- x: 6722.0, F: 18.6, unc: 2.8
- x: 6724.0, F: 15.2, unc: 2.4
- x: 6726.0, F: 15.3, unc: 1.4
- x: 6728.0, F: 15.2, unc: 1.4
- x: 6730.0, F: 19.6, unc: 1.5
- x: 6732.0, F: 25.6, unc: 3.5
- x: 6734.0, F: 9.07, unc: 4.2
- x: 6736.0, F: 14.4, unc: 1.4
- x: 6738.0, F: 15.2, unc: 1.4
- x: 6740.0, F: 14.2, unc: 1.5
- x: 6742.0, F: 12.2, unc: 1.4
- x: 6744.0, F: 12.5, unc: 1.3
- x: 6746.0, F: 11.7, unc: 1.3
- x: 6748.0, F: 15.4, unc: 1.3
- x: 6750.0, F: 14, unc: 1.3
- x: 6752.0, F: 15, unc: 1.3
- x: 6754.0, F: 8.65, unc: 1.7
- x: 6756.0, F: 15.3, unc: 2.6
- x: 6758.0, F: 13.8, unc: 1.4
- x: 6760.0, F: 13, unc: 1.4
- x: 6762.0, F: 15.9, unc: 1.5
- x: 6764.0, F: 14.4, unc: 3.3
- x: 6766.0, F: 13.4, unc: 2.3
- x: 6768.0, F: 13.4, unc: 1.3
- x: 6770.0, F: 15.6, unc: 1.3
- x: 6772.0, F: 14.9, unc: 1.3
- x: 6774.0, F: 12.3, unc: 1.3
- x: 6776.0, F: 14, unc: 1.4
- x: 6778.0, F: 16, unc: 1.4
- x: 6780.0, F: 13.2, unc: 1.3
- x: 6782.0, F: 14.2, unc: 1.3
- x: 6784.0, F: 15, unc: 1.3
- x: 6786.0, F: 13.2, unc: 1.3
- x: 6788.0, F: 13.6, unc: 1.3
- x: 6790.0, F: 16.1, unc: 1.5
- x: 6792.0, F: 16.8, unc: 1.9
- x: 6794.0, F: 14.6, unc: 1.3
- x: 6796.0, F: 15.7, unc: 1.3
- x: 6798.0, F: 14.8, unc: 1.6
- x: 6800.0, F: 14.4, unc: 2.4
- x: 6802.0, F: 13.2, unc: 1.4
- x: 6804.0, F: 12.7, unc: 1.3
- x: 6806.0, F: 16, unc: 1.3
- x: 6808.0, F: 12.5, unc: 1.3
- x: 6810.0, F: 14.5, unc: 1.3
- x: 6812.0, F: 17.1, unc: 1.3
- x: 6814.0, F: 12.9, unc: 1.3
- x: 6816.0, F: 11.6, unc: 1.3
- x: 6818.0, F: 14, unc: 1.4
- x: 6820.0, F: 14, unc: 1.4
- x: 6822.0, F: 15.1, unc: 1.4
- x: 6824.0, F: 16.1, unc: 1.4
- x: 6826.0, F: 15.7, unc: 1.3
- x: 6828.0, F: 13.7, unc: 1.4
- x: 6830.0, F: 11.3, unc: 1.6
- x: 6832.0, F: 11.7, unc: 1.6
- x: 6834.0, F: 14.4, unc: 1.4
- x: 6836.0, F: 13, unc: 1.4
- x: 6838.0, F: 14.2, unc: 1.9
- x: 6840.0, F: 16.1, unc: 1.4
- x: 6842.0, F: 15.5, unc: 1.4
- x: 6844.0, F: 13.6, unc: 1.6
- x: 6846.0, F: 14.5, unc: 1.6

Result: 14.5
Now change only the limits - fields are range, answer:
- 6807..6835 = 13.9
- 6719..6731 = 17.3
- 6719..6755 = 15.1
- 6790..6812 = 14.7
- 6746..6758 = 13.5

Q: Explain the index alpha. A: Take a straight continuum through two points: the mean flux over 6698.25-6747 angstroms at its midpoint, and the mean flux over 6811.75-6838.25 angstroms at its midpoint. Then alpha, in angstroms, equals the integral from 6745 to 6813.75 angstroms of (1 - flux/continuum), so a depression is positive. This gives 3.6 angstroms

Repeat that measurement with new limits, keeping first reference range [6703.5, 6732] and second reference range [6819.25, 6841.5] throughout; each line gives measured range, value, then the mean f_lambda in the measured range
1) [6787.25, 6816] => 1.4 angstroms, 14.5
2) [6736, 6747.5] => 2.7 angstroms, 13.4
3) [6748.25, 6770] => 3.9 angstroms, 13.8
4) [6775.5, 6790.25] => 1.5 angstroms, 14.3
